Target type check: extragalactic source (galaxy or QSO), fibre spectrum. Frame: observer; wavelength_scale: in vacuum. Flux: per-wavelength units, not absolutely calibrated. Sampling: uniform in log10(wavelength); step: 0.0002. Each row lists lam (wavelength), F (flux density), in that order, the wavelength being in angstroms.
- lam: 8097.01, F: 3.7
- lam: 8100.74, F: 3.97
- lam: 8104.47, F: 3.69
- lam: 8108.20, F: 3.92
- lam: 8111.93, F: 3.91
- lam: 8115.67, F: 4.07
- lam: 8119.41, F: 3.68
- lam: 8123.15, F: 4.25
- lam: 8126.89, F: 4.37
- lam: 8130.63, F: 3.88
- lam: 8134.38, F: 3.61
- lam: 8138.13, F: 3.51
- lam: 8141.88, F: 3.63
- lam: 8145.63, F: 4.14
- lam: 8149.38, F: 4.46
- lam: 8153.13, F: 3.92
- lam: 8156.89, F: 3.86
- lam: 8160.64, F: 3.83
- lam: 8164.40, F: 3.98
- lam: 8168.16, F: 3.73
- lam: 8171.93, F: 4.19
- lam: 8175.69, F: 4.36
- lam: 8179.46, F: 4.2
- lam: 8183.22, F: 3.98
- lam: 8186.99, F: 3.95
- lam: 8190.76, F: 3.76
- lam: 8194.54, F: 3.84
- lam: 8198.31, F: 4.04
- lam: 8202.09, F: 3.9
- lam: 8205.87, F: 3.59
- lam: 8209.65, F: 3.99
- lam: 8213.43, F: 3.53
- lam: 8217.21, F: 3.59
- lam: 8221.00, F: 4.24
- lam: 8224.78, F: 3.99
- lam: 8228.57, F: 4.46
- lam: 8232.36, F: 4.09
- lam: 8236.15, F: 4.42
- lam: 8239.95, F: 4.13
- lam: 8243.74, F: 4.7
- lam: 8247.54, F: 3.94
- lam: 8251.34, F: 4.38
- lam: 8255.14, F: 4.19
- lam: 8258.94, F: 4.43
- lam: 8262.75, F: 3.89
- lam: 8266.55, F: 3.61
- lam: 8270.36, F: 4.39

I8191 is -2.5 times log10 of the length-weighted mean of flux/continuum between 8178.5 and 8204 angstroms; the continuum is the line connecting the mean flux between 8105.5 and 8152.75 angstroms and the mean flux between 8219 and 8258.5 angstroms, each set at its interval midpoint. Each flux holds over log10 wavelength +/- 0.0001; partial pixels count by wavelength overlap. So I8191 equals 0.05 mag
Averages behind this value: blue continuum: 3.95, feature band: 3.94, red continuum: 4.26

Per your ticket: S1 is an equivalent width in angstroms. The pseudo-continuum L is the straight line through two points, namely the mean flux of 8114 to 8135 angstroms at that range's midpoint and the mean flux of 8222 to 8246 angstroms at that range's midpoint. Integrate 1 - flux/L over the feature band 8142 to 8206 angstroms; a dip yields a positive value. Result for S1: 2.2 angstroms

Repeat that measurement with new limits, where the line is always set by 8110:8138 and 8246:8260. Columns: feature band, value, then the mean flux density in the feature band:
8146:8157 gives -0.3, 4.12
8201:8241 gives 1.6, 3.99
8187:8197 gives 0.6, 3.84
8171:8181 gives -0.5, 4.26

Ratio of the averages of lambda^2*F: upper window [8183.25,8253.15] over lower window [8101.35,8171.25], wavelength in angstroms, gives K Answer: 1.0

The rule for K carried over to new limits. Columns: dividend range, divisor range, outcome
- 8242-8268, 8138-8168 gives 1.09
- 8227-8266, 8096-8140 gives 1.13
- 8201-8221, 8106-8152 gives 0.97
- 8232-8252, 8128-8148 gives 1.16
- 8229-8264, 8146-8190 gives 1.07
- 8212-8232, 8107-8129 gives 1.01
